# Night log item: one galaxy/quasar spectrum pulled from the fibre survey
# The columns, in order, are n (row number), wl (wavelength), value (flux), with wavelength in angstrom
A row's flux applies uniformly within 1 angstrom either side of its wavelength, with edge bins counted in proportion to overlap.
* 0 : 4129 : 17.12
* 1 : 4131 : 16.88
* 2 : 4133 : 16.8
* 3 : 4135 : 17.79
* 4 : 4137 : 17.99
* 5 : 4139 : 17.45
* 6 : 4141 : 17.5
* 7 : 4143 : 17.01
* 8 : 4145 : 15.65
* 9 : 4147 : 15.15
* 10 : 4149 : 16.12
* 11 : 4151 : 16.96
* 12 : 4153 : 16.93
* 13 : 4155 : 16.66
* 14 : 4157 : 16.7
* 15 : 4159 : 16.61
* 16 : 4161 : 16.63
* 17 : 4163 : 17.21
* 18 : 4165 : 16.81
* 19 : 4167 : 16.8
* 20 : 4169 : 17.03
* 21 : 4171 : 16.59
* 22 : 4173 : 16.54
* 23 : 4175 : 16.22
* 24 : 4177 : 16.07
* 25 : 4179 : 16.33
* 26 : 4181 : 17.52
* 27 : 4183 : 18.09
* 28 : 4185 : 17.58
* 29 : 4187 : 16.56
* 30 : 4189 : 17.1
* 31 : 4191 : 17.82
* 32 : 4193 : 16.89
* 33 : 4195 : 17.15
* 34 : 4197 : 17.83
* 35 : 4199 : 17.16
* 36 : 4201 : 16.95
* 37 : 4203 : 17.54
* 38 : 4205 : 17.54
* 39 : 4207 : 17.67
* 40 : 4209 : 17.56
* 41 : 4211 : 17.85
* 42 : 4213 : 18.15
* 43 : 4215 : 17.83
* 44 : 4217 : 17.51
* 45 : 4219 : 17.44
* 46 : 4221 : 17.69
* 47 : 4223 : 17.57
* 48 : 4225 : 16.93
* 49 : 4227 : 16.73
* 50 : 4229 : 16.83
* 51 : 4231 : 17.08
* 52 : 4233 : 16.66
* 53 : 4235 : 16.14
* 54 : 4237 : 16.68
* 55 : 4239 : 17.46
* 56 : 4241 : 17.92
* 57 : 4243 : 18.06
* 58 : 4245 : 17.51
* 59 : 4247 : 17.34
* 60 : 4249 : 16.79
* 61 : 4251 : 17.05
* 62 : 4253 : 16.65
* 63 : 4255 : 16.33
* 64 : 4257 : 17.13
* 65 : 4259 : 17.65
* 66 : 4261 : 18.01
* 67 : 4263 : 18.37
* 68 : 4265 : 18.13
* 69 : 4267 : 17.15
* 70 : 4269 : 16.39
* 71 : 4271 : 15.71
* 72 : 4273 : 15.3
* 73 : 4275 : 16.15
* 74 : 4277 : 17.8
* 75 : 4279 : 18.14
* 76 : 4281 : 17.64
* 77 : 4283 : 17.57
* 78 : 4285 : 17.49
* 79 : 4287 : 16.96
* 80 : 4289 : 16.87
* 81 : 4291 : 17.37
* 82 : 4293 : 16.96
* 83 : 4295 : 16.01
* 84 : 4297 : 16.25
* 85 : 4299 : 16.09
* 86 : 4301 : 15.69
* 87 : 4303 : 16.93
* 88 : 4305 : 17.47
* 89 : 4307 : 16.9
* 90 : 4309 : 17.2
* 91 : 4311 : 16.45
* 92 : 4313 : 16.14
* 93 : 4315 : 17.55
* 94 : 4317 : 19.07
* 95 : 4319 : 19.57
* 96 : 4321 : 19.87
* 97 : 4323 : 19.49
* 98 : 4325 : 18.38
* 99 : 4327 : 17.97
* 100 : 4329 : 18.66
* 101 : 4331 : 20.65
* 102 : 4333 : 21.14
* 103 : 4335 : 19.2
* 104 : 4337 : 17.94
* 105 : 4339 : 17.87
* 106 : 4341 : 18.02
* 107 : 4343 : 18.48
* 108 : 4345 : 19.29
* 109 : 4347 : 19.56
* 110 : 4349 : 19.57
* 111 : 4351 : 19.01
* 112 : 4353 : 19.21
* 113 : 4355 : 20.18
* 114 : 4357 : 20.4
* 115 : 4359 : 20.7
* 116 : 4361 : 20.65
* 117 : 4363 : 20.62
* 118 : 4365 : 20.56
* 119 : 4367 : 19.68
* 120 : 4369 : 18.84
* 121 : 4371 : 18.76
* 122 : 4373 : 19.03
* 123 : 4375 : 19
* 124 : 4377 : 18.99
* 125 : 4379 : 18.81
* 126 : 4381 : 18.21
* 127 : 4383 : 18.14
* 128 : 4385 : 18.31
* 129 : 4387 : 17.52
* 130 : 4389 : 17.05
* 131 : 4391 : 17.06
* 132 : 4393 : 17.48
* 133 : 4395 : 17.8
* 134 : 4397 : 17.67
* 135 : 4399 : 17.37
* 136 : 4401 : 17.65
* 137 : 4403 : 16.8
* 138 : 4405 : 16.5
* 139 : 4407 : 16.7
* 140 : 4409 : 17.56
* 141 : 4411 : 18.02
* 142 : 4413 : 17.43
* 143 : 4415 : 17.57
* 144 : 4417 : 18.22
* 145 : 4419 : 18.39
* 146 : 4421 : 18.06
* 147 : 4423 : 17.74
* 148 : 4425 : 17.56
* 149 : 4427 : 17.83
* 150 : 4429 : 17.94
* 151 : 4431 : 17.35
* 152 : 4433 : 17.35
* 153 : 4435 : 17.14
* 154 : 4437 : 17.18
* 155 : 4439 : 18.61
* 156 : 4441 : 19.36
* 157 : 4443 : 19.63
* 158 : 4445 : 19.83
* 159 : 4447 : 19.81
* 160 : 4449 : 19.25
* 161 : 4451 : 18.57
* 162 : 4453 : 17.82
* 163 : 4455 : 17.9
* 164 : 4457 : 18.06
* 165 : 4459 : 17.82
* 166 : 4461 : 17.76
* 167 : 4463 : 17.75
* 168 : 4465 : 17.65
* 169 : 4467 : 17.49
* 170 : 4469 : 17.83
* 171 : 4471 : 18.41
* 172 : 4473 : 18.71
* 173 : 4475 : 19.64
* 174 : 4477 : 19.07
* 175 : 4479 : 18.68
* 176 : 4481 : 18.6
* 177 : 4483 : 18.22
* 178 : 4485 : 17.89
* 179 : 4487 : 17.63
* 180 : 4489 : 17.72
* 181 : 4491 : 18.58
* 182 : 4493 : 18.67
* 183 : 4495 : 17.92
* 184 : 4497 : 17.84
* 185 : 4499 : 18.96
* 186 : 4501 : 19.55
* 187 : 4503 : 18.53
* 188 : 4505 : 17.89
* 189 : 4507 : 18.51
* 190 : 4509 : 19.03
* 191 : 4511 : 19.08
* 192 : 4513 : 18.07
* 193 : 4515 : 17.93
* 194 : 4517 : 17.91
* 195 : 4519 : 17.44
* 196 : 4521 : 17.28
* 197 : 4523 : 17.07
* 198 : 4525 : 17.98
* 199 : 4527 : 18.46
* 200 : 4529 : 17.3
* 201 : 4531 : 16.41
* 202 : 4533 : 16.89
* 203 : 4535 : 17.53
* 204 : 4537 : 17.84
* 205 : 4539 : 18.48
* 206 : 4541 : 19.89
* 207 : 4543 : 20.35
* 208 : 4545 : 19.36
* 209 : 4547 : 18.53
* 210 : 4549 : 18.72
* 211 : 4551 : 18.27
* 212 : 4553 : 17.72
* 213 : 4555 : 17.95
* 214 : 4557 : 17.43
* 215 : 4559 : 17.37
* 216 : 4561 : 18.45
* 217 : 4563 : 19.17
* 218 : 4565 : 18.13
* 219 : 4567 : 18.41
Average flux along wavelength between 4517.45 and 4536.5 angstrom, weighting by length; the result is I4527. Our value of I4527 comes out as 17.4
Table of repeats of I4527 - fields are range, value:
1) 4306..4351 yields 18.6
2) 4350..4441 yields 18.3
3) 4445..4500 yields 18.3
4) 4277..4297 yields 17.2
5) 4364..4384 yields 19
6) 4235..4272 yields 17.2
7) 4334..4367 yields 19.5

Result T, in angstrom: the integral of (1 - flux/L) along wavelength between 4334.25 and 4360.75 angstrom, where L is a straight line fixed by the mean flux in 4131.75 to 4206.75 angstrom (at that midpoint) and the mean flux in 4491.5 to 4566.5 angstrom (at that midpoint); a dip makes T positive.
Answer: -2.5 angstrom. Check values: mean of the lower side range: 17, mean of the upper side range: 18.2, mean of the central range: 19.2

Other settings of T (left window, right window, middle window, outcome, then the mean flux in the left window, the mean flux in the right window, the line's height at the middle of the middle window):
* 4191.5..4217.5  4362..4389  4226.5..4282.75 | 2.5 angstrom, 17.5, 18.9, 17.9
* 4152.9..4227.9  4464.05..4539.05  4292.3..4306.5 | 0.8 angstrom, 17.2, 18.1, 17.5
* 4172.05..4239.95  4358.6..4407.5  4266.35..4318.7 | 2.5 angstrom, 17.2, 18.4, 17.8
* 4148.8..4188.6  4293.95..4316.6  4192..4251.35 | -2.0 angstrom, 16.8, 16.7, 16.8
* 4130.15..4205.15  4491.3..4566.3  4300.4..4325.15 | -0.4 angstrom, 16.9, 18.2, 17.5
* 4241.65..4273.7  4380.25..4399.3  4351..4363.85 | -1.9 angstrom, 17.1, 17.7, 17.5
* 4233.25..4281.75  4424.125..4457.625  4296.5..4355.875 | -2.6 angstrom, 17.1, 18.3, 17.6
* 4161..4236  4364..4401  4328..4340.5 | -0.8 angstrom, 17.2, 18.3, 18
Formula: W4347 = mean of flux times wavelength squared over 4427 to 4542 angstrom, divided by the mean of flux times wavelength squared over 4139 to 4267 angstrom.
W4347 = 1.21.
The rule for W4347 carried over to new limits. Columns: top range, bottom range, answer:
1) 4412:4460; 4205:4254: 1.16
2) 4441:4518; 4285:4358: 1.09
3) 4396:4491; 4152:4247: 1.18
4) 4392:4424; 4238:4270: 1.09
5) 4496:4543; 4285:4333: 1.13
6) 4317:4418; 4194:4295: 1.15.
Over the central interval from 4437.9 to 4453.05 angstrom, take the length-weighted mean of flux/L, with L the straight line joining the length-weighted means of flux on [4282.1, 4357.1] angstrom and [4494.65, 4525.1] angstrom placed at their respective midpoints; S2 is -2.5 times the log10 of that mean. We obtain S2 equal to -0.059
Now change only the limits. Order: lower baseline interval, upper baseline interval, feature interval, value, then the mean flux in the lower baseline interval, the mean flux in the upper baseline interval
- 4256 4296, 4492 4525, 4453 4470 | 0.01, 17.1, 18.2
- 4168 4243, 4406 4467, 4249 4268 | 0.00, 17.2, 18.1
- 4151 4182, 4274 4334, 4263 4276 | 0.05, 16.7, 17.7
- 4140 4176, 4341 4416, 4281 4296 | 0.04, 16.6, 18.5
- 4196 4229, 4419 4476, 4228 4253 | 0.03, 17.5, 18.2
